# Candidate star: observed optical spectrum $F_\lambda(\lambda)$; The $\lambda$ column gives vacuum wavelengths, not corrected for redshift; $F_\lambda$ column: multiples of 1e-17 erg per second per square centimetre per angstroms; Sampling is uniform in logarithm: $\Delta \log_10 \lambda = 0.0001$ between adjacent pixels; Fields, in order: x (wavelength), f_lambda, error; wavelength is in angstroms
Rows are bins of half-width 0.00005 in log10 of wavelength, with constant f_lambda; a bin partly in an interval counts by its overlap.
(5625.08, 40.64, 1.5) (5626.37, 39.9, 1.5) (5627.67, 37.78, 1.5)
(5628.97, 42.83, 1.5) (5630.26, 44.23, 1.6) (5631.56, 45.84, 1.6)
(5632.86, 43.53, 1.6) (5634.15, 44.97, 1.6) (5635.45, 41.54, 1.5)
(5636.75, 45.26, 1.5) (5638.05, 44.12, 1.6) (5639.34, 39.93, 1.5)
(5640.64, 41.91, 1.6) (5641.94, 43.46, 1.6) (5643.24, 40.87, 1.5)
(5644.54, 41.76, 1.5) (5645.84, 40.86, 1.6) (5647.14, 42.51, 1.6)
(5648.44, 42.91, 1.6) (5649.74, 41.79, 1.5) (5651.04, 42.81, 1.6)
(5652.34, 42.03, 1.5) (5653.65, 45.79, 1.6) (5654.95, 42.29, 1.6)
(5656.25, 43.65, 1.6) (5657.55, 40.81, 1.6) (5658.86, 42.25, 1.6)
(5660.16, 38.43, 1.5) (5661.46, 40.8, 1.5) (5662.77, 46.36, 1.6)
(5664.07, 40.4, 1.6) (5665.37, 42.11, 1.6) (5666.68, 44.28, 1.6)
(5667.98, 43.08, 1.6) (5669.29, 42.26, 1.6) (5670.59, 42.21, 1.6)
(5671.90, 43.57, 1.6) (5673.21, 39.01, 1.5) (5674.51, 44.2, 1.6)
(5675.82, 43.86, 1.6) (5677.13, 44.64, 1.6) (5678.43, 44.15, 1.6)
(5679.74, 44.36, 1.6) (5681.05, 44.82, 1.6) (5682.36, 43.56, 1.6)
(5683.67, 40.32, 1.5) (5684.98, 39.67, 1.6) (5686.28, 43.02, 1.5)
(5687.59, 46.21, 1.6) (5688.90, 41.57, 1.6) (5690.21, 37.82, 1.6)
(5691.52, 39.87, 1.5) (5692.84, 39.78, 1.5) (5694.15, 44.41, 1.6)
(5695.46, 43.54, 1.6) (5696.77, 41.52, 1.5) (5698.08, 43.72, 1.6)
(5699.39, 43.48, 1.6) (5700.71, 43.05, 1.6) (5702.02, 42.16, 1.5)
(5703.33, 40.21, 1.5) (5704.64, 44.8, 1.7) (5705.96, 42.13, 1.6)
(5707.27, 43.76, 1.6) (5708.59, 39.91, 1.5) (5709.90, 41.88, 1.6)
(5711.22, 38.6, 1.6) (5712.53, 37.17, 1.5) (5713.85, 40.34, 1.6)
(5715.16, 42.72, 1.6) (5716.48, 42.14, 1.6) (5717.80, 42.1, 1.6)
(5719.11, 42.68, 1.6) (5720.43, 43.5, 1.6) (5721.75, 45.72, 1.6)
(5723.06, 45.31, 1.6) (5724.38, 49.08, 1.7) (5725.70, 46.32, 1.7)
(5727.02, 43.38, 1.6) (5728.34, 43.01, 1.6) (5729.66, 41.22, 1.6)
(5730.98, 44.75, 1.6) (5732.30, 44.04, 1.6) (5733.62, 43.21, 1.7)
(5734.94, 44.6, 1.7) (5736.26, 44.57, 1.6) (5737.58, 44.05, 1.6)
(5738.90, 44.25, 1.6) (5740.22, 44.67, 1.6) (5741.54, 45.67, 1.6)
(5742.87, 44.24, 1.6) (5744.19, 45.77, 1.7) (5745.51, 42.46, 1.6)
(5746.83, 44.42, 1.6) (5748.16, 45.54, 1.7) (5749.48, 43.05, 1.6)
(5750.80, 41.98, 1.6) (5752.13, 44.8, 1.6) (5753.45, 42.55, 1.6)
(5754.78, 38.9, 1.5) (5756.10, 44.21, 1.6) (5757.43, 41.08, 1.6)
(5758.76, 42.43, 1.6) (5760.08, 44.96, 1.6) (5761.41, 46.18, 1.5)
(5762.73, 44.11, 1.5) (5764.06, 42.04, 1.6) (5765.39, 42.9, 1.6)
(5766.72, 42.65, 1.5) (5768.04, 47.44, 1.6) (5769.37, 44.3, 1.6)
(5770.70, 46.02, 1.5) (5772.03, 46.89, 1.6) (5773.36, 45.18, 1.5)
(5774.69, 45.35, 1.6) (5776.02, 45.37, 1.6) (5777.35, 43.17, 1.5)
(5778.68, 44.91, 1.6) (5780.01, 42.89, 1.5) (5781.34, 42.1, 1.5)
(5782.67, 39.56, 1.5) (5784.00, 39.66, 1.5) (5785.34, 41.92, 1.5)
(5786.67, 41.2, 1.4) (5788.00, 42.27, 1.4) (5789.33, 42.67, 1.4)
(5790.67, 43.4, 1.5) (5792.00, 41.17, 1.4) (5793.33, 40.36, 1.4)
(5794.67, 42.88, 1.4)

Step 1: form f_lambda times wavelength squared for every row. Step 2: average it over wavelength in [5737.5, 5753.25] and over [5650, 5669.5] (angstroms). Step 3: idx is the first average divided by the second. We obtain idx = 1.07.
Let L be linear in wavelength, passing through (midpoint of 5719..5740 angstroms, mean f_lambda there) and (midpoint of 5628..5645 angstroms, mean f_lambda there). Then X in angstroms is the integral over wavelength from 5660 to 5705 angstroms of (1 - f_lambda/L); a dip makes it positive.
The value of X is 1.2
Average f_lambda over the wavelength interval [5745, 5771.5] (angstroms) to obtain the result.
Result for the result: 43.6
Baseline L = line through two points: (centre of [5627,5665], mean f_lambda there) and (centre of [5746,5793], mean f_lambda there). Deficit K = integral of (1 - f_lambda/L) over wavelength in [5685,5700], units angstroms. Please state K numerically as 0.2 angstroms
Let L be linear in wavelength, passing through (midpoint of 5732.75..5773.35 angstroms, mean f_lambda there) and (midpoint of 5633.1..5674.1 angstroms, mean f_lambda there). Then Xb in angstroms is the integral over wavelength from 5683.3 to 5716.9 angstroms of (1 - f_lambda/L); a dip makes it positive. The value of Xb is 1.15 angstroms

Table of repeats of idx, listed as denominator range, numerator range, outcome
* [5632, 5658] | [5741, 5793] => 1.06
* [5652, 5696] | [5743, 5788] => 1.06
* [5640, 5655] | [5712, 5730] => 1.05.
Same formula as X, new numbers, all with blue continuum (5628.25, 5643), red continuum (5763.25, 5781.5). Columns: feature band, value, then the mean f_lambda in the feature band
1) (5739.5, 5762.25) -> 0.28 angstroms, 43.7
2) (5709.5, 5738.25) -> 0.54 angstroms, 43.2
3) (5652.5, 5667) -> 0.37 angstroms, 42.4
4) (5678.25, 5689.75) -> 0.20 angstroms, 42.9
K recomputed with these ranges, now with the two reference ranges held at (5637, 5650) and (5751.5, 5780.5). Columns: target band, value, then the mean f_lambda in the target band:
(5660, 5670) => 0.0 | 42.4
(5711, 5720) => 0.5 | 41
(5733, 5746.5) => -0.2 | 44.4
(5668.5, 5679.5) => -0.1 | 43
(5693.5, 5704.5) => 0.0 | 42.9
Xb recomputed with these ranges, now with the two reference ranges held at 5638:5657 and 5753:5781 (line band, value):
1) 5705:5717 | 0.6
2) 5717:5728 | -0.3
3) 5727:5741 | -0.1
